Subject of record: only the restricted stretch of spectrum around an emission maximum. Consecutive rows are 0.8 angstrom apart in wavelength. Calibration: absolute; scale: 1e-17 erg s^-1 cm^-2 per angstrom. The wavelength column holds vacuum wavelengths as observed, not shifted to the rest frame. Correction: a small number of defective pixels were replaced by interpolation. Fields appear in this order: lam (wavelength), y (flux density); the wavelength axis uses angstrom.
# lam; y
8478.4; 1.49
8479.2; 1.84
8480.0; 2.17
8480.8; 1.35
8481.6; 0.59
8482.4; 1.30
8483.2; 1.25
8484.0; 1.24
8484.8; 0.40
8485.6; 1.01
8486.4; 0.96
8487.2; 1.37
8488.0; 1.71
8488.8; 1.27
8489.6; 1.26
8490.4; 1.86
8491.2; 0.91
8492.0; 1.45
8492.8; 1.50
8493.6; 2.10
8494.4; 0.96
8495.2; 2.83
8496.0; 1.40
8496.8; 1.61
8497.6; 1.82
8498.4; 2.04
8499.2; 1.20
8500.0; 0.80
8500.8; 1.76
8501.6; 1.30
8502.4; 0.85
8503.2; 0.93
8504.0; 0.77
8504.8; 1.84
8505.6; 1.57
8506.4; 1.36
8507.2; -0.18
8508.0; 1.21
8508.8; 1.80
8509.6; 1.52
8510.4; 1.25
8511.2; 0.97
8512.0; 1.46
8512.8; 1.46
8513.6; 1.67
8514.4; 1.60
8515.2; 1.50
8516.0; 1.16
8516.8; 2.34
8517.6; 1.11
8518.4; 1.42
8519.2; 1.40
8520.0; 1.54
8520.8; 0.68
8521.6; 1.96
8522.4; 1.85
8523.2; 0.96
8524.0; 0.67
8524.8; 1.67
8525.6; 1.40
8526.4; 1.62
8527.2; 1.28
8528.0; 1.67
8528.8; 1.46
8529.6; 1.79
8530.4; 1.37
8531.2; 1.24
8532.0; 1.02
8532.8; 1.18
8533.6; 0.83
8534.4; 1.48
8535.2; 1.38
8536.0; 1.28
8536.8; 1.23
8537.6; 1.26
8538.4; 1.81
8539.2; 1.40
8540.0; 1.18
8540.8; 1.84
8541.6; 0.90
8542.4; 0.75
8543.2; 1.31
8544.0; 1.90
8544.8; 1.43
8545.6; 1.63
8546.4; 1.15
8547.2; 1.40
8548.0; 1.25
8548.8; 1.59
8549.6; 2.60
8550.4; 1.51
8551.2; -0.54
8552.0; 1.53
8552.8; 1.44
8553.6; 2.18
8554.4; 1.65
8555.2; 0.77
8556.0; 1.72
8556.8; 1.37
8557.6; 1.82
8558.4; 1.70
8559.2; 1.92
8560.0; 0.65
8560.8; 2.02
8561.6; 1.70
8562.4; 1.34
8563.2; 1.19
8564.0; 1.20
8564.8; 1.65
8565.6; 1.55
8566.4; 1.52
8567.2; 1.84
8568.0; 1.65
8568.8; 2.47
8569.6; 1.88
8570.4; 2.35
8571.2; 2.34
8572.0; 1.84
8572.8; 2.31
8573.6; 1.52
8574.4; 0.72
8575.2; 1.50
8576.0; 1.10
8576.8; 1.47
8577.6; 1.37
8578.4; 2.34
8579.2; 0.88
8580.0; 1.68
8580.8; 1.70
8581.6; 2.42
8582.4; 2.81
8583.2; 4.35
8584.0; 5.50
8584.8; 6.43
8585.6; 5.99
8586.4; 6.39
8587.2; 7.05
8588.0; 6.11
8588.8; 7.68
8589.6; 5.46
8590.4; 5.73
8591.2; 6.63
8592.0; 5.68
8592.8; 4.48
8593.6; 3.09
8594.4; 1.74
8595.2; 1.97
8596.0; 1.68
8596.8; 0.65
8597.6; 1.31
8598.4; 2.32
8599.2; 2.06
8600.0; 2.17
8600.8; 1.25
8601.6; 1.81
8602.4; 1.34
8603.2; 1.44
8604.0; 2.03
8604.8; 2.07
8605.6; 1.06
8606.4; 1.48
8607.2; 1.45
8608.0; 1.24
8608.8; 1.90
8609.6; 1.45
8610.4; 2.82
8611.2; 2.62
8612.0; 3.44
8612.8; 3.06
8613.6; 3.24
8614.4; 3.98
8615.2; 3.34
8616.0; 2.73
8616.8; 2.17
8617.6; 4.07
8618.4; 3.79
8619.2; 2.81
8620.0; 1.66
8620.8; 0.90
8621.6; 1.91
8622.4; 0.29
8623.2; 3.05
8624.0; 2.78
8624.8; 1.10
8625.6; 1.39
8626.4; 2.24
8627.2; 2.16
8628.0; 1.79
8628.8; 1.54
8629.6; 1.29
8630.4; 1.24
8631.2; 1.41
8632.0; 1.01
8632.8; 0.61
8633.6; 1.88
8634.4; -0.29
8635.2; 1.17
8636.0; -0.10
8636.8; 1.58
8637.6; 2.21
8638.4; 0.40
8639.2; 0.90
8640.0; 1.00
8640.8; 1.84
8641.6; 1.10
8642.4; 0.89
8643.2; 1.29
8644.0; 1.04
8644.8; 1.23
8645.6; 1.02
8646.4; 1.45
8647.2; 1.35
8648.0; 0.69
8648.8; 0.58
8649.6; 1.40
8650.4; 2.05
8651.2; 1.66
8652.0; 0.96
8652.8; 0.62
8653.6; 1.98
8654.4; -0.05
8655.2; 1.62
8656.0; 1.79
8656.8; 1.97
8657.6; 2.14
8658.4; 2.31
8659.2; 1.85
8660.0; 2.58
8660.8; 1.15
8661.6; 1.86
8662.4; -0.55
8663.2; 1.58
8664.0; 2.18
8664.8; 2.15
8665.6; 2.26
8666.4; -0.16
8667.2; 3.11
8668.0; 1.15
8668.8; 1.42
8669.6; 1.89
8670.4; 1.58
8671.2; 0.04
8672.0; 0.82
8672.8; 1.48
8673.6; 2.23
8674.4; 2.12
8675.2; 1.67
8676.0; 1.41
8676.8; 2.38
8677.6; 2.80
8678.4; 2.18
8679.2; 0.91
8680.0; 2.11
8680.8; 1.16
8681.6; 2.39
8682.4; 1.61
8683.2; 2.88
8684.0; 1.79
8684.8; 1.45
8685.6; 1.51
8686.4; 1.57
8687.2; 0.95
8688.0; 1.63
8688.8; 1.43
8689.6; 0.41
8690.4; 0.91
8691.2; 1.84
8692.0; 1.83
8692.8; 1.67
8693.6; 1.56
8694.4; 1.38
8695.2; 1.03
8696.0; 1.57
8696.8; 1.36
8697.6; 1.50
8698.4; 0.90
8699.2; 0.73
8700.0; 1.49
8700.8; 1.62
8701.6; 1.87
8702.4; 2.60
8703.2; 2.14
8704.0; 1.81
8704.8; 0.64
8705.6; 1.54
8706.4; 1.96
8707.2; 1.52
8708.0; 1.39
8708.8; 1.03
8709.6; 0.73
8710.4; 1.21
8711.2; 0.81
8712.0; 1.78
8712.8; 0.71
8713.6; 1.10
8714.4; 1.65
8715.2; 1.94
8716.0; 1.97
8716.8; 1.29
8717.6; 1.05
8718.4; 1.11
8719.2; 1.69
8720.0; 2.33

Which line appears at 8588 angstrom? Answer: H-alpha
